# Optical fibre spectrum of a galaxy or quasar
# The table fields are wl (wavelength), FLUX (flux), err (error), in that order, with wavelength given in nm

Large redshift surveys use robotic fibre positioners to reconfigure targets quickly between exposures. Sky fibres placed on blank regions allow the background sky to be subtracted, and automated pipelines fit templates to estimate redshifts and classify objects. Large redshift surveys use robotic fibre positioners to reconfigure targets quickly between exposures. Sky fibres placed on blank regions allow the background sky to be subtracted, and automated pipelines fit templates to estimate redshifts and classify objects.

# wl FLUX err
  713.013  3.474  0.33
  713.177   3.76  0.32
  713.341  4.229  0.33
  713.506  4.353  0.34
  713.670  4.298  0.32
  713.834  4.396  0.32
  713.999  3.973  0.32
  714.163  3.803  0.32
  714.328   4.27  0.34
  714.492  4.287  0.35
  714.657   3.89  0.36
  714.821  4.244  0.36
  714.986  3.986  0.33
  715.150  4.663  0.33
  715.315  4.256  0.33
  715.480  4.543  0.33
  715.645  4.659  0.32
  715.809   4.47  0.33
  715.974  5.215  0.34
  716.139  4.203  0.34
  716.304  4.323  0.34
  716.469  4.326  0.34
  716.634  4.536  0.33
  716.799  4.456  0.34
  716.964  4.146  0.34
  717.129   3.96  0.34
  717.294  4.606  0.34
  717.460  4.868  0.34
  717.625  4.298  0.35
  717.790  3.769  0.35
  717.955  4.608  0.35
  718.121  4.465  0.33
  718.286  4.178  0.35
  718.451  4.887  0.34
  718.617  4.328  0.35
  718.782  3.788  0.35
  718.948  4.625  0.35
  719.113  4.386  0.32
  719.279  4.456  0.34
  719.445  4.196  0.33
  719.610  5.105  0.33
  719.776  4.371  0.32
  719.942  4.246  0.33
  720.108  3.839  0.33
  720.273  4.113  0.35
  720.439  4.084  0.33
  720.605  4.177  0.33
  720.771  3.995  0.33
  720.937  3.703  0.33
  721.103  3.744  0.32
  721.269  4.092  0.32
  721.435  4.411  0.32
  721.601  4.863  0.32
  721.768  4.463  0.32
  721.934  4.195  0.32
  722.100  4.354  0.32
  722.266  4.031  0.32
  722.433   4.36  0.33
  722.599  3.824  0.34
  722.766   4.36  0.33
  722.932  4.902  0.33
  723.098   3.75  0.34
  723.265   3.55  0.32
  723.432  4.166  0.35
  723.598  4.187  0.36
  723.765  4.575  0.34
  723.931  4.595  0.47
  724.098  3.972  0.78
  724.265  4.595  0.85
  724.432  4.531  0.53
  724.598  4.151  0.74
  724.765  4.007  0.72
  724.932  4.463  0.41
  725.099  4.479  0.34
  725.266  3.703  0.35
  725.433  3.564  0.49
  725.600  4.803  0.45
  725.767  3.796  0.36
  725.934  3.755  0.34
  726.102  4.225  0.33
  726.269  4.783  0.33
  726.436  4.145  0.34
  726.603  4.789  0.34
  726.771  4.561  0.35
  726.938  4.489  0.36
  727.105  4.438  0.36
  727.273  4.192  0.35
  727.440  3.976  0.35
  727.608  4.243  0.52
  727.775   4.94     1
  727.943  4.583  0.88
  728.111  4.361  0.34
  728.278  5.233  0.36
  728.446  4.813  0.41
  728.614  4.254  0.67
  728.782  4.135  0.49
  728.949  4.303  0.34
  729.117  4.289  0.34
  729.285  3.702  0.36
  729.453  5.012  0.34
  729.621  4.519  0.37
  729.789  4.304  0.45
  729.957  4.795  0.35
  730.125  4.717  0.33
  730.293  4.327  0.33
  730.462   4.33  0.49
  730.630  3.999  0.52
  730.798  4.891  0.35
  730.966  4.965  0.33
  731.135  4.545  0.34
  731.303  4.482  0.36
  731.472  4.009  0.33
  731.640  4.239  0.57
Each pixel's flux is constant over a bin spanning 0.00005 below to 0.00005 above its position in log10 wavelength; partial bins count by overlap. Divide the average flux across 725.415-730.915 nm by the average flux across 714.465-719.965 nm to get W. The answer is 1.00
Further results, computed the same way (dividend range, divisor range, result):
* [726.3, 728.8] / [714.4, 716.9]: 1.02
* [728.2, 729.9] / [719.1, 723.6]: 1.06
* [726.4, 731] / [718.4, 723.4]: 1.06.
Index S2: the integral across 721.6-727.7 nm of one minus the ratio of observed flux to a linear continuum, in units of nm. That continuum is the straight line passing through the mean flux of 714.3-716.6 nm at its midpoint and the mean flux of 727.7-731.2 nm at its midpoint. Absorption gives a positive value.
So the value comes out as 0.30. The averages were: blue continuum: 4.39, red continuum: 4.52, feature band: 4.26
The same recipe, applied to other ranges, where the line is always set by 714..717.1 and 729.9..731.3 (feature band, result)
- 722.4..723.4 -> 0.07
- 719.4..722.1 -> 0.11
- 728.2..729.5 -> 0.02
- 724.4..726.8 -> 0.13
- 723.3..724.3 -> 0.04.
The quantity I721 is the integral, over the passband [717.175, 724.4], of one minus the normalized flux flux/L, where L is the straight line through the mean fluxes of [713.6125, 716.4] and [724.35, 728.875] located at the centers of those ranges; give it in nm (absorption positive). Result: 0.09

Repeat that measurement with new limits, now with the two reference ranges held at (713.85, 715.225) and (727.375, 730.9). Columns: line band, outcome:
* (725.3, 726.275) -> 0.070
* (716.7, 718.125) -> -0.046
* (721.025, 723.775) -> 0.066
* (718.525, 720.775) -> -0.008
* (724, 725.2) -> 0.017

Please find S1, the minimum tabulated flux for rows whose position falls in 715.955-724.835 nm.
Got 3.55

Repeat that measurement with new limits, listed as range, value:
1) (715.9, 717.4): 3.96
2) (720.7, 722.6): 3.703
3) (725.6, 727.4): 3.755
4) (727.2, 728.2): 3.976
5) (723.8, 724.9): 3.972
